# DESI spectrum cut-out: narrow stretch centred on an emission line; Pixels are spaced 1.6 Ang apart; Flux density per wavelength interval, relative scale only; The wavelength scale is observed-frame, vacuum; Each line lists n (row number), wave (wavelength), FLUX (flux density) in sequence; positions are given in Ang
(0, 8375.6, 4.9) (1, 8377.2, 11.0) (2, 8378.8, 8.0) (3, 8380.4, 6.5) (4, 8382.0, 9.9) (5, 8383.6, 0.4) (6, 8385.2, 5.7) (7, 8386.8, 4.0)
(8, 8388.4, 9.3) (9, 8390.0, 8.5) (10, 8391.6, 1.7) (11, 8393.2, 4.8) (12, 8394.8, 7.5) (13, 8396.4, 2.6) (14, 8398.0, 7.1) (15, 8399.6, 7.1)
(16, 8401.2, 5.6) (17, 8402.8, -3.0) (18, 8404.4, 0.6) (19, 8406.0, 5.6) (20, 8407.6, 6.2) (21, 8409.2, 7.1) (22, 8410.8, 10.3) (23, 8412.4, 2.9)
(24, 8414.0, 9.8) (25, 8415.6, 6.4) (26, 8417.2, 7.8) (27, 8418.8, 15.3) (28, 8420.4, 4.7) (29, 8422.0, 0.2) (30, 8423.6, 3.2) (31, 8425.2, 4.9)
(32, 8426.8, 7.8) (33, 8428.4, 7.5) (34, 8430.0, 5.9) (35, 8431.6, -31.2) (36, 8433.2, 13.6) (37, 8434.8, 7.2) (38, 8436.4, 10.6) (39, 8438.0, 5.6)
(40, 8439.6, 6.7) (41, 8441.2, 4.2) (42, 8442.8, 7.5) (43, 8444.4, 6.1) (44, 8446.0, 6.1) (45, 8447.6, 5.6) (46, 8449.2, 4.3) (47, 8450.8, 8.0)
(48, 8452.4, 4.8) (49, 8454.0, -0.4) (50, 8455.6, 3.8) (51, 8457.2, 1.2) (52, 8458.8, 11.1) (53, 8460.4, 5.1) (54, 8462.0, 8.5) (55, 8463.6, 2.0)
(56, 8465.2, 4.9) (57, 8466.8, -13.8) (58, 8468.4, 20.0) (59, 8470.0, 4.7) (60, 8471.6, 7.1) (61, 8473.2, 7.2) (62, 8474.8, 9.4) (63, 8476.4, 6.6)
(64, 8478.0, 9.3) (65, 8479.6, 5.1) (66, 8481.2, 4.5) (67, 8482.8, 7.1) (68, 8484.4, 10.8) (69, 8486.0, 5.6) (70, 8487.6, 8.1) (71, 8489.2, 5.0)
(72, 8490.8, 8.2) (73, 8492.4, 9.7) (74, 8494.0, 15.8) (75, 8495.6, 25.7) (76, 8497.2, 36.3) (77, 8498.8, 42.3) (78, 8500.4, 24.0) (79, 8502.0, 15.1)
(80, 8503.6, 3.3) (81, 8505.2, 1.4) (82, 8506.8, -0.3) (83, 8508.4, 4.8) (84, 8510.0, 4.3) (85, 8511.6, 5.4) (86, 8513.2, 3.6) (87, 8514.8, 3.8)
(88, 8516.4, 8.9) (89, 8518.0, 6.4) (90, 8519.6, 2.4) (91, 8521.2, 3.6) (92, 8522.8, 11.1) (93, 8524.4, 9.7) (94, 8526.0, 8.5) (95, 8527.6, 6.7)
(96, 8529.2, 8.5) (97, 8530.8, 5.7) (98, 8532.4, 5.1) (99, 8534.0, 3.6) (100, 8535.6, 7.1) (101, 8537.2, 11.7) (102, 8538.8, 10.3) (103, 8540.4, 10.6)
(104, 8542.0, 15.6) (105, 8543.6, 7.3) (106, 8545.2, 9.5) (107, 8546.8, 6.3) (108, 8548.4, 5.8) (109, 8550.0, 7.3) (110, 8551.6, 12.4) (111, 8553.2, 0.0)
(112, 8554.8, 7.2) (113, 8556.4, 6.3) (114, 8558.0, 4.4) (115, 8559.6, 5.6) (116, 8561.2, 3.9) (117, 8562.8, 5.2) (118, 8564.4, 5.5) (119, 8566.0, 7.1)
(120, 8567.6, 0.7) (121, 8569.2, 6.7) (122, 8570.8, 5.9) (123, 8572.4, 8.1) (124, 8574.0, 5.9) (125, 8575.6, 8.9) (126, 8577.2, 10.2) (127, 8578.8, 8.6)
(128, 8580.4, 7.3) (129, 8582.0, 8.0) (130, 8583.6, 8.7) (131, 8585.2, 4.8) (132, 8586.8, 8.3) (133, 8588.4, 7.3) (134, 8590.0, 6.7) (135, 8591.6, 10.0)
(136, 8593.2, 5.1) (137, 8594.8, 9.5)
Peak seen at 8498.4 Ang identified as Hgamma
